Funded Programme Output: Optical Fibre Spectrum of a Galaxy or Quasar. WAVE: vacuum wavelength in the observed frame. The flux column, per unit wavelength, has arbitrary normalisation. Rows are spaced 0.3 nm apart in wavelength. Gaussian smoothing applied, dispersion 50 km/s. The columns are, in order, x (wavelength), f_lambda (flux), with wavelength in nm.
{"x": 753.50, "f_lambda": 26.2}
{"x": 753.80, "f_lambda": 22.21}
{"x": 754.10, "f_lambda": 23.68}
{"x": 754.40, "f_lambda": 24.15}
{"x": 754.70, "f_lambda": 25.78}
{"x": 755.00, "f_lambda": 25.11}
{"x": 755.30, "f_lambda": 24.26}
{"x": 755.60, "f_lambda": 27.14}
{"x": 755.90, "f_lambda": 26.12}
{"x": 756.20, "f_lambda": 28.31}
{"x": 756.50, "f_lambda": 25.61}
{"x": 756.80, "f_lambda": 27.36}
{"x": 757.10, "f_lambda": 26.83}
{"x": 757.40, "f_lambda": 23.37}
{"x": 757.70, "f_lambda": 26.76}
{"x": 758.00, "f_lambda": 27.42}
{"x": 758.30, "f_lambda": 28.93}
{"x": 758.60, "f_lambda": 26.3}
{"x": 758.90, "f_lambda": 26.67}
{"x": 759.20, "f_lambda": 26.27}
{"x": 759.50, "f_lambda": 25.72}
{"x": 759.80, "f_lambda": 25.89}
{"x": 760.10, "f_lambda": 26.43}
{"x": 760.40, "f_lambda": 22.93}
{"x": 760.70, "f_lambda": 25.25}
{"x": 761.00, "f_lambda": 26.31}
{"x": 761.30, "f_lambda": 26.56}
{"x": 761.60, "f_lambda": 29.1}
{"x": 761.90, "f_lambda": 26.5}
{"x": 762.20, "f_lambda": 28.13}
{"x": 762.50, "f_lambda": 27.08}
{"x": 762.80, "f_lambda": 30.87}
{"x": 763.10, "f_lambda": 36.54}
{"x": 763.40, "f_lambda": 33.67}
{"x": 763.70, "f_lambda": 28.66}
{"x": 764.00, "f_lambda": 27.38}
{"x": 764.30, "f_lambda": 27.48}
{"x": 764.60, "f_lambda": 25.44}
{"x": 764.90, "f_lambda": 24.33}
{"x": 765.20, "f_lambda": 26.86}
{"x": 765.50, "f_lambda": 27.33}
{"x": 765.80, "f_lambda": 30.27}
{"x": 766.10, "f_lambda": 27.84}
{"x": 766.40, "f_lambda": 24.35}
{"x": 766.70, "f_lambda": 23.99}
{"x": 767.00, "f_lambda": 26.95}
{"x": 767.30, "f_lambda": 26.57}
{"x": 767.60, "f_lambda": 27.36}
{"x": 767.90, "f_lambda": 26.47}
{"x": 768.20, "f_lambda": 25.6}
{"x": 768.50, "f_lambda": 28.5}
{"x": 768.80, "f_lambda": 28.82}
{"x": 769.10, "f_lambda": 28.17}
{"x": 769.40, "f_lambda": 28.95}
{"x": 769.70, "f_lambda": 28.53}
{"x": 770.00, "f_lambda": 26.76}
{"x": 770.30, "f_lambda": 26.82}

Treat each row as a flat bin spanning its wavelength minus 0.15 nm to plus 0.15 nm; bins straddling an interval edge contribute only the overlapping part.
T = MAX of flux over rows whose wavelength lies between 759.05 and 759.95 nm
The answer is 26.27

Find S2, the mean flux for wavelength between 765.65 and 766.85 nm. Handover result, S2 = 26.6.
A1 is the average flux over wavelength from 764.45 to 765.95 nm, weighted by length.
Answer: 26.8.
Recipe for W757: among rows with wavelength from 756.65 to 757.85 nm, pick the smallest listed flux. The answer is 23.37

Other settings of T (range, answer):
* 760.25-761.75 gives 29.1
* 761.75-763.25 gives 36.54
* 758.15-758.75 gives 28.93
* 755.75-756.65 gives 28.31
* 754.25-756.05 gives 27.14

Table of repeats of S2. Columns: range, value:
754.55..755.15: 25.4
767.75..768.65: 26.9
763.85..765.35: 26.3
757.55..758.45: 27.7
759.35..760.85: 25.2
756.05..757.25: 27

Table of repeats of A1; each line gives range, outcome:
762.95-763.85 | 33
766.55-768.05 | 26.3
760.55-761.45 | 26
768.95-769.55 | 28.6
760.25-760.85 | 24.1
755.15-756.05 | 25.8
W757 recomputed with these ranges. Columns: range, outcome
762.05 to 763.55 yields 27.08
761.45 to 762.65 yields 26.5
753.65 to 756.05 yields 22.21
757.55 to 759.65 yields 25.72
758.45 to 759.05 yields 26.3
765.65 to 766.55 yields 24.35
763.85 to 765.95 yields 24.33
